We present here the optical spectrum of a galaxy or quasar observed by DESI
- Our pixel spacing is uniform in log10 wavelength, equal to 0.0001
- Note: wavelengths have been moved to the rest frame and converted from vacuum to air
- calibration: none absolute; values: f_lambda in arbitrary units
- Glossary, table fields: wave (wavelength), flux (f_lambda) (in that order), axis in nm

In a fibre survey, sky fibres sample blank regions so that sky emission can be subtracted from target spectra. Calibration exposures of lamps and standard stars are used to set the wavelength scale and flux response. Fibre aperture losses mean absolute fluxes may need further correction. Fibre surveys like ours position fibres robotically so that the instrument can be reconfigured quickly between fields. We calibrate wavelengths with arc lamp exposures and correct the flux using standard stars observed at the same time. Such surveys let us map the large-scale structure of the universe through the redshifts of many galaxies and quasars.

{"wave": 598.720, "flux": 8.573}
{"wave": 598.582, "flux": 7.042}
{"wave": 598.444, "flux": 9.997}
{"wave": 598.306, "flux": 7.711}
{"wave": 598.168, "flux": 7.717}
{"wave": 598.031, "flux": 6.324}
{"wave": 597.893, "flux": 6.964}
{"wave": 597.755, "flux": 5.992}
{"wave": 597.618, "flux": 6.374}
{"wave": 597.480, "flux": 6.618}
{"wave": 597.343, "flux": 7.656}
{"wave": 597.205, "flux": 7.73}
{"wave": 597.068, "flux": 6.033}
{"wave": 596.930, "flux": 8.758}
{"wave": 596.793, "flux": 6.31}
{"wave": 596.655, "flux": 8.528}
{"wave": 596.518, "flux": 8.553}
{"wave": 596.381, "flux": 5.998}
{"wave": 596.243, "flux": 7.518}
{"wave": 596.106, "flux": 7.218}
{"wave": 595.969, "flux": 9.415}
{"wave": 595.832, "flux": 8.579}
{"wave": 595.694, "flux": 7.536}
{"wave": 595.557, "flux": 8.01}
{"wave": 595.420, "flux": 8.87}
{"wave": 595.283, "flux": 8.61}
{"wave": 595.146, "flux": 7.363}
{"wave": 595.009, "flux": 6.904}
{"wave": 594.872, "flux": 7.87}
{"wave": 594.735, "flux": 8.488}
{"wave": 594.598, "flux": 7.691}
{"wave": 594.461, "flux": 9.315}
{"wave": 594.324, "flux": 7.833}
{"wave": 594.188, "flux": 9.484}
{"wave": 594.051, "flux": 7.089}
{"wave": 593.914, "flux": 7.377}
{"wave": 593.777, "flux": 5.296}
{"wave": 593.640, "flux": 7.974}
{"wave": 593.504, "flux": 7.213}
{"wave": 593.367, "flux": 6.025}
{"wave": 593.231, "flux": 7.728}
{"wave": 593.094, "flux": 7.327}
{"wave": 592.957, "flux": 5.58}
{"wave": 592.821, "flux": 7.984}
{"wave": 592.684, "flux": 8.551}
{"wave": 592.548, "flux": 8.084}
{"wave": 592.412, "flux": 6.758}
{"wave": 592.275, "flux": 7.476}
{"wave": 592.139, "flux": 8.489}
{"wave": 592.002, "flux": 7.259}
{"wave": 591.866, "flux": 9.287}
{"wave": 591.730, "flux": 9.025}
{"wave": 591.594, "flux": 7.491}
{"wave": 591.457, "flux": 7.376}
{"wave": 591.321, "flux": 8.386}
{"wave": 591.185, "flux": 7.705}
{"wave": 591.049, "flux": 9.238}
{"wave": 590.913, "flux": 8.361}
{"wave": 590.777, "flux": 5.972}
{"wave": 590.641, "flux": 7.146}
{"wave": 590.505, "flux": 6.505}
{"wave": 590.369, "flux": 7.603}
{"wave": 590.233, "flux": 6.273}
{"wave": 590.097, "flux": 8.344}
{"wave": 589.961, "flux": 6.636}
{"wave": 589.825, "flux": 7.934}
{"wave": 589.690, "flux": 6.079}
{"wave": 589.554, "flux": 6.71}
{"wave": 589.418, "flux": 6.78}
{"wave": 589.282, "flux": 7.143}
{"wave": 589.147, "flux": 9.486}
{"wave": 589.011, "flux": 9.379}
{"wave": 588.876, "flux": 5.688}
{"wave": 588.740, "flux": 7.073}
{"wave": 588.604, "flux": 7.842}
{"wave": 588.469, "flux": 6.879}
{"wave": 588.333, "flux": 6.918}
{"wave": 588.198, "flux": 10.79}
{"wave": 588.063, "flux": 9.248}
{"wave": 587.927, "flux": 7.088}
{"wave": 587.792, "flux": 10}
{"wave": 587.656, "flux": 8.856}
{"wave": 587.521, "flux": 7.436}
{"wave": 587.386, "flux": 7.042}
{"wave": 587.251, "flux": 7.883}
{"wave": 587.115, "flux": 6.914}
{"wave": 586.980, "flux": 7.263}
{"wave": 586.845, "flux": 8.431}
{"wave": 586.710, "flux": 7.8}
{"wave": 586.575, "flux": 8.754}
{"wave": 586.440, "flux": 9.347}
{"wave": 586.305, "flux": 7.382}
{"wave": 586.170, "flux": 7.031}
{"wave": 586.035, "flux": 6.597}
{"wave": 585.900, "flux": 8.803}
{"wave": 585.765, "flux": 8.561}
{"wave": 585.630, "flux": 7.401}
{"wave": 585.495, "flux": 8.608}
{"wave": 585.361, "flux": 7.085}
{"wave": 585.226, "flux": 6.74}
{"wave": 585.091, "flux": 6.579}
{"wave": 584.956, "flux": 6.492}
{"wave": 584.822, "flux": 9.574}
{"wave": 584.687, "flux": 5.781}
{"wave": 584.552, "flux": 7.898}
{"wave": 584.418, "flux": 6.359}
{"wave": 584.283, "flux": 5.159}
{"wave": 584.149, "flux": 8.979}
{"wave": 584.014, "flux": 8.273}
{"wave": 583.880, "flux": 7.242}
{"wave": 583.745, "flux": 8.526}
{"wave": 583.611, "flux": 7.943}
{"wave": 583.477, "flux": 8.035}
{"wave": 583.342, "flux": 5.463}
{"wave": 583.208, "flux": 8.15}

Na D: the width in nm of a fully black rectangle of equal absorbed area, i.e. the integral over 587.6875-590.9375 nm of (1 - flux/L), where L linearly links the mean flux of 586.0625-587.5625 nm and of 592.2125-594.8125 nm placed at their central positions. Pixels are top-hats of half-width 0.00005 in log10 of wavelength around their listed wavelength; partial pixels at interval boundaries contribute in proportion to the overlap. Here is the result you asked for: 0.03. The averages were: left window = 7.73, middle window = 7.58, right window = 7.54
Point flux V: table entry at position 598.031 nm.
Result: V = 6.324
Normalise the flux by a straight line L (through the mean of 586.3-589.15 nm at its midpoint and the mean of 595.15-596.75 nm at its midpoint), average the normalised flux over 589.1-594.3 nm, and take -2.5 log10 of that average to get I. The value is 0.07 mag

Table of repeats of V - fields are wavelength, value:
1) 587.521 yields 7.436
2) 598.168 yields 7.717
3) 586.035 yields 6.597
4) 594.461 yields 9.315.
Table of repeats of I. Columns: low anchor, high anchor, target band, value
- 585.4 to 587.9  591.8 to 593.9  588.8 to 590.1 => 0.050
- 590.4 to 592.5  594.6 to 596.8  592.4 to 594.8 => 0.038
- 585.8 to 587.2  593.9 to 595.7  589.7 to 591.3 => 0.077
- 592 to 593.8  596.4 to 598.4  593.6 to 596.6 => -0.084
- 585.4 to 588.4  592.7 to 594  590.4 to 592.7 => -0.073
